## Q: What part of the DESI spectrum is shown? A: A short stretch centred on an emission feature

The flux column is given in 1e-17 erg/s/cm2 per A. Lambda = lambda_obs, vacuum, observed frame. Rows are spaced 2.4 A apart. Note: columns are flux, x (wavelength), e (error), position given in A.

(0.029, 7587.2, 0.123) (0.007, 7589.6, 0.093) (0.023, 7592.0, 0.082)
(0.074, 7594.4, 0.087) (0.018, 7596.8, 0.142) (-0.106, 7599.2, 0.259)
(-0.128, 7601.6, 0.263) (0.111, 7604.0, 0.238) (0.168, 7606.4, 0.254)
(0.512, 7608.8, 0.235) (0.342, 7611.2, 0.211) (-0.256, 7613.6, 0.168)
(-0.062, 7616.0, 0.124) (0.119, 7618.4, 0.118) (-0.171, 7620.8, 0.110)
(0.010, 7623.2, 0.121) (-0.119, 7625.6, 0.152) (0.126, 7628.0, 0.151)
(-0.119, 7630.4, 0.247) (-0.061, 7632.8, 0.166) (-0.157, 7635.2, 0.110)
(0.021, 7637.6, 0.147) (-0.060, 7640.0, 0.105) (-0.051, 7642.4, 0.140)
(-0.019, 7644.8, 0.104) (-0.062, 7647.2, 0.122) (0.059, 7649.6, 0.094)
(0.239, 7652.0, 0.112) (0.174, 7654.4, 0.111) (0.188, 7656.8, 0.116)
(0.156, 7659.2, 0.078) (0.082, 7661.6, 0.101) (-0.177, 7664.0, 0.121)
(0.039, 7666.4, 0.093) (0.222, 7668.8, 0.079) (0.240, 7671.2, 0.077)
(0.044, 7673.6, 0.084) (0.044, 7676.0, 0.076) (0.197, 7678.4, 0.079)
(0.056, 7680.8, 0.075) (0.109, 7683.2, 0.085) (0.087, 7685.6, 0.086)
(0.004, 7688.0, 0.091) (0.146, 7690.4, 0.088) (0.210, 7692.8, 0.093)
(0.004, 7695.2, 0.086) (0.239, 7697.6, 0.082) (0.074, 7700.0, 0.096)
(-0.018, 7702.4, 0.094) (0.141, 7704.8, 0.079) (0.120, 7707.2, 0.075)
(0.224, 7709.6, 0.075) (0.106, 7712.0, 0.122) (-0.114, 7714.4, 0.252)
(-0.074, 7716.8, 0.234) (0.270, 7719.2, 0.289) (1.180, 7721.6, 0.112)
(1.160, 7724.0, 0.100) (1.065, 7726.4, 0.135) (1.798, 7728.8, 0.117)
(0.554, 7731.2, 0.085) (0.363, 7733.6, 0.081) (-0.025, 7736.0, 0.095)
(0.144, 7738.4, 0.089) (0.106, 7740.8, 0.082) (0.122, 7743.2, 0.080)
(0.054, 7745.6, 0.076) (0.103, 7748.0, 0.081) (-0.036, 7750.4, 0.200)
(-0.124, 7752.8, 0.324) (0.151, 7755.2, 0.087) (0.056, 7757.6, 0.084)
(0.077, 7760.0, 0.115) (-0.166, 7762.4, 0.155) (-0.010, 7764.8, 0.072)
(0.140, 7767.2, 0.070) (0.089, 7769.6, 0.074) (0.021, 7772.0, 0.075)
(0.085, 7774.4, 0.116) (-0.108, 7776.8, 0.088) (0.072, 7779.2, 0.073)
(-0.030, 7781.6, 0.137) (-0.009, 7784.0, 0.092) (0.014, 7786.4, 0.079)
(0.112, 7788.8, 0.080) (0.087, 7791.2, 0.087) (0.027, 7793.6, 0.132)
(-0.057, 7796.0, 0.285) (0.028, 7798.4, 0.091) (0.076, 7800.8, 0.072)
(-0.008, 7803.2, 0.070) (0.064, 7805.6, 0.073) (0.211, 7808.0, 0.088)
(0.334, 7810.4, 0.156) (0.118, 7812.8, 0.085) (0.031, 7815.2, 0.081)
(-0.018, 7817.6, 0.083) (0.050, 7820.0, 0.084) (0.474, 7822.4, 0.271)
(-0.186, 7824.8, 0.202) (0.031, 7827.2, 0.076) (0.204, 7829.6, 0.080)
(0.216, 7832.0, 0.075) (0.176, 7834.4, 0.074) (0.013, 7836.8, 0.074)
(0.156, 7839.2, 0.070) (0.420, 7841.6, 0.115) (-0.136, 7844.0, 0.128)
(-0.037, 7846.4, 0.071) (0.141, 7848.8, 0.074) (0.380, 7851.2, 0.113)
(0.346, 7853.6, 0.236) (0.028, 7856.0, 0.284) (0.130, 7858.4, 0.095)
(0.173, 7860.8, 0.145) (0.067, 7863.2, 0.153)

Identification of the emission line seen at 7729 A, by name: [O II] 3727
